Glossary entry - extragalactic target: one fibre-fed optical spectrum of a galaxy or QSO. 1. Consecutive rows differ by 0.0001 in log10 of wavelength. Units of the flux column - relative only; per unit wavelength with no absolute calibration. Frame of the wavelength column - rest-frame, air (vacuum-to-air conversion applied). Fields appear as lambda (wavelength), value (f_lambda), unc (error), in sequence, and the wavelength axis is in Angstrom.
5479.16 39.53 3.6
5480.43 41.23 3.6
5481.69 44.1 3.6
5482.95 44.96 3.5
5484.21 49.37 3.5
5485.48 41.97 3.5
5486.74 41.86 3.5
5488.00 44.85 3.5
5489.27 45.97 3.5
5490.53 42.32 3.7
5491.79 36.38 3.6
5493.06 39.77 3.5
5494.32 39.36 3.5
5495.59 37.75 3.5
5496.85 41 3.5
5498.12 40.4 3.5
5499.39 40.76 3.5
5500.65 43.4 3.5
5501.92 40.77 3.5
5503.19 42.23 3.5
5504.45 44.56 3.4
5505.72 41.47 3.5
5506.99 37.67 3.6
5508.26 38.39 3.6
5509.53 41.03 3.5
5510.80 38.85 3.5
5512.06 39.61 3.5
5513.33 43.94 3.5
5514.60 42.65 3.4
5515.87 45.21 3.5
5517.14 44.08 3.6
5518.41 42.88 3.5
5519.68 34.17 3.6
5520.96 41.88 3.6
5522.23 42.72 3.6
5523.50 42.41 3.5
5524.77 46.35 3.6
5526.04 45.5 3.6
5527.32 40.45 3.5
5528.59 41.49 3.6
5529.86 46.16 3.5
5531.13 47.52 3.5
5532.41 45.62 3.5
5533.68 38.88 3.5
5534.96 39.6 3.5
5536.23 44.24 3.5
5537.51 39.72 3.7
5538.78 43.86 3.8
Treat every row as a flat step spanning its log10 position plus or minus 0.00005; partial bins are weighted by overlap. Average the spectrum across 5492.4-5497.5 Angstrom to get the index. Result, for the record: 39.4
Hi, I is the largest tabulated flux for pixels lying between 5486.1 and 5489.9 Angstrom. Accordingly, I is 45.97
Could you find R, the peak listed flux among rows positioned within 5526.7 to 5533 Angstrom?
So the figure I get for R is 47.52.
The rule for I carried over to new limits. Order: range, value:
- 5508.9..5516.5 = 45.21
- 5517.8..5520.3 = 42.88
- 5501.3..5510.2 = 44.56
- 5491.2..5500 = 41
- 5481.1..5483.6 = 44.96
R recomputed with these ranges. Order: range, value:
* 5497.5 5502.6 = 43.4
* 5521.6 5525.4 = 46.35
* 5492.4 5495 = 39.77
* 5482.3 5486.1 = 49.37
